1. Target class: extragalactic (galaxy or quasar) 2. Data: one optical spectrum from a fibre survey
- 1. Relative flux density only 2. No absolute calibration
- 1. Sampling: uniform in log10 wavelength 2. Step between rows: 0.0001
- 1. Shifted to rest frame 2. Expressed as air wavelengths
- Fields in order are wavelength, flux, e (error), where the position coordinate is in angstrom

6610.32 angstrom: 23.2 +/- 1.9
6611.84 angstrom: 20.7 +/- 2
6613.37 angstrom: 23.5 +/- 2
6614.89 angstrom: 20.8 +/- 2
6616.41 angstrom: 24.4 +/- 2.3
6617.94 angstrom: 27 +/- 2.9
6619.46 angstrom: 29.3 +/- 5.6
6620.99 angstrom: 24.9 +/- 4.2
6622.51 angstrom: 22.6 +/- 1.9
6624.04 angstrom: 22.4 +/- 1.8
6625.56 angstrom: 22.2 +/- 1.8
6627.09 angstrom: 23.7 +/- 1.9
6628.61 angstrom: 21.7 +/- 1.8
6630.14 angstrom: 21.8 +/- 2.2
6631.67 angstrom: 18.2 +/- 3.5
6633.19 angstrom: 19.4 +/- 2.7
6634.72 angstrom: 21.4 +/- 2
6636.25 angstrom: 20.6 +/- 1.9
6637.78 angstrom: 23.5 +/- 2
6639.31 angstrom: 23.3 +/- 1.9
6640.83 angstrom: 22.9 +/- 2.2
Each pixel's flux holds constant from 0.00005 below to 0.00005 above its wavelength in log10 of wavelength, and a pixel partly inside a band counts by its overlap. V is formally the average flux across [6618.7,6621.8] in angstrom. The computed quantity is 27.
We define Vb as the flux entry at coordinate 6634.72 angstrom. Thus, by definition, 21.4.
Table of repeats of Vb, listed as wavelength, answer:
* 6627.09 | 23.7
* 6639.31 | 23.3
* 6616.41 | 24.4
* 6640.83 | 22.9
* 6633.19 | 19.4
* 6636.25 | 20.6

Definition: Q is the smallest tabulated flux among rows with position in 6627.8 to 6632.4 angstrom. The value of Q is 18.2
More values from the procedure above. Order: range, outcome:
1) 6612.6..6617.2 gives 20.8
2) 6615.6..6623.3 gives 22.6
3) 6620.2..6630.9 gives 21.7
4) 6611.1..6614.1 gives 20.7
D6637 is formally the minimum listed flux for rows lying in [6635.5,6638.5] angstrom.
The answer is 20.6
